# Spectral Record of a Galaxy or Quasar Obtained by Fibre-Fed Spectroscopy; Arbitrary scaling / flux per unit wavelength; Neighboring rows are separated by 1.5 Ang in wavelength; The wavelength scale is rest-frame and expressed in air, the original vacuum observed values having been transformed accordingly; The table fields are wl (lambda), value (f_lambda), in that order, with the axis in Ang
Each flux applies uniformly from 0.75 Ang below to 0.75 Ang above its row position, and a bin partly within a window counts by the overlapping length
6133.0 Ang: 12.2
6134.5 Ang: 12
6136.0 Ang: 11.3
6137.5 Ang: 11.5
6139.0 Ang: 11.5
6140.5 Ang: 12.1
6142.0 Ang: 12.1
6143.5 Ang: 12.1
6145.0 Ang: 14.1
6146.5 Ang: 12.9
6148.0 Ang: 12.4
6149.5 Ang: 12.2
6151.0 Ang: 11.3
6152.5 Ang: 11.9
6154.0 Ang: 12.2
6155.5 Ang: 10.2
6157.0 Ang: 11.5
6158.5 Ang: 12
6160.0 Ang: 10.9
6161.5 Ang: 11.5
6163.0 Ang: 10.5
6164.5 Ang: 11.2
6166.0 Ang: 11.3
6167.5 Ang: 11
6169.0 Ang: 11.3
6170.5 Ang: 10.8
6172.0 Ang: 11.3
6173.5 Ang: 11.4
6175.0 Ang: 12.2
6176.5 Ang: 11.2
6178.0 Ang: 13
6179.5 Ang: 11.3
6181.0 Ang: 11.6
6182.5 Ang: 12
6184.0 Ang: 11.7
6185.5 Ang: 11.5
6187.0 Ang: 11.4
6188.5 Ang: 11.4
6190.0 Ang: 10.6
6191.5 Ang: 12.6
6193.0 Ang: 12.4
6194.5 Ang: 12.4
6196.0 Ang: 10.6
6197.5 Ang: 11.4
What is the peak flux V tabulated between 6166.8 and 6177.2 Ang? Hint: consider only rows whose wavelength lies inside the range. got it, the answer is 12.2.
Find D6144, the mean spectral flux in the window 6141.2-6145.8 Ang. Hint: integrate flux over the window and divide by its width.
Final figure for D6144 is 12.8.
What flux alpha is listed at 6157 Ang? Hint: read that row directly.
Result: 11.5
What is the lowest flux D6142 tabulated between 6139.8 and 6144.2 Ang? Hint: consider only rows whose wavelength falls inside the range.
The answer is 12.1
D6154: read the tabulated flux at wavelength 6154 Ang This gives 12.2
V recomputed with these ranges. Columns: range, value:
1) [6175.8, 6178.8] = 13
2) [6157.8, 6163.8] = 12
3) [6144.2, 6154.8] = 14.1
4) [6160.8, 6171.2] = 11.5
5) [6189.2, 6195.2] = 12.6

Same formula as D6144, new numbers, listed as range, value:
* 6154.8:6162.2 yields 11.2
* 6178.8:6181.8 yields 11.5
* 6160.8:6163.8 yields 11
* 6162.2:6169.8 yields 11.1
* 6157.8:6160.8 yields 11.4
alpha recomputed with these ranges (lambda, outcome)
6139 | 11.5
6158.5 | 12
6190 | 10.6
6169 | 11.3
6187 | 11.4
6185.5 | 11.5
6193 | 12.4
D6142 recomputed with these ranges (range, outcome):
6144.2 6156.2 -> 10.2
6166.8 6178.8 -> 10.8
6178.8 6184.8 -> 11.3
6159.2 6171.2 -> 10.5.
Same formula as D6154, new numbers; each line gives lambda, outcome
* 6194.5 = 12.4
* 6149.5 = 12.2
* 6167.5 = 11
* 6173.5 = 11.4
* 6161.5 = 11.5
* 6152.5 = 11.9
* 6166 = 11.3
